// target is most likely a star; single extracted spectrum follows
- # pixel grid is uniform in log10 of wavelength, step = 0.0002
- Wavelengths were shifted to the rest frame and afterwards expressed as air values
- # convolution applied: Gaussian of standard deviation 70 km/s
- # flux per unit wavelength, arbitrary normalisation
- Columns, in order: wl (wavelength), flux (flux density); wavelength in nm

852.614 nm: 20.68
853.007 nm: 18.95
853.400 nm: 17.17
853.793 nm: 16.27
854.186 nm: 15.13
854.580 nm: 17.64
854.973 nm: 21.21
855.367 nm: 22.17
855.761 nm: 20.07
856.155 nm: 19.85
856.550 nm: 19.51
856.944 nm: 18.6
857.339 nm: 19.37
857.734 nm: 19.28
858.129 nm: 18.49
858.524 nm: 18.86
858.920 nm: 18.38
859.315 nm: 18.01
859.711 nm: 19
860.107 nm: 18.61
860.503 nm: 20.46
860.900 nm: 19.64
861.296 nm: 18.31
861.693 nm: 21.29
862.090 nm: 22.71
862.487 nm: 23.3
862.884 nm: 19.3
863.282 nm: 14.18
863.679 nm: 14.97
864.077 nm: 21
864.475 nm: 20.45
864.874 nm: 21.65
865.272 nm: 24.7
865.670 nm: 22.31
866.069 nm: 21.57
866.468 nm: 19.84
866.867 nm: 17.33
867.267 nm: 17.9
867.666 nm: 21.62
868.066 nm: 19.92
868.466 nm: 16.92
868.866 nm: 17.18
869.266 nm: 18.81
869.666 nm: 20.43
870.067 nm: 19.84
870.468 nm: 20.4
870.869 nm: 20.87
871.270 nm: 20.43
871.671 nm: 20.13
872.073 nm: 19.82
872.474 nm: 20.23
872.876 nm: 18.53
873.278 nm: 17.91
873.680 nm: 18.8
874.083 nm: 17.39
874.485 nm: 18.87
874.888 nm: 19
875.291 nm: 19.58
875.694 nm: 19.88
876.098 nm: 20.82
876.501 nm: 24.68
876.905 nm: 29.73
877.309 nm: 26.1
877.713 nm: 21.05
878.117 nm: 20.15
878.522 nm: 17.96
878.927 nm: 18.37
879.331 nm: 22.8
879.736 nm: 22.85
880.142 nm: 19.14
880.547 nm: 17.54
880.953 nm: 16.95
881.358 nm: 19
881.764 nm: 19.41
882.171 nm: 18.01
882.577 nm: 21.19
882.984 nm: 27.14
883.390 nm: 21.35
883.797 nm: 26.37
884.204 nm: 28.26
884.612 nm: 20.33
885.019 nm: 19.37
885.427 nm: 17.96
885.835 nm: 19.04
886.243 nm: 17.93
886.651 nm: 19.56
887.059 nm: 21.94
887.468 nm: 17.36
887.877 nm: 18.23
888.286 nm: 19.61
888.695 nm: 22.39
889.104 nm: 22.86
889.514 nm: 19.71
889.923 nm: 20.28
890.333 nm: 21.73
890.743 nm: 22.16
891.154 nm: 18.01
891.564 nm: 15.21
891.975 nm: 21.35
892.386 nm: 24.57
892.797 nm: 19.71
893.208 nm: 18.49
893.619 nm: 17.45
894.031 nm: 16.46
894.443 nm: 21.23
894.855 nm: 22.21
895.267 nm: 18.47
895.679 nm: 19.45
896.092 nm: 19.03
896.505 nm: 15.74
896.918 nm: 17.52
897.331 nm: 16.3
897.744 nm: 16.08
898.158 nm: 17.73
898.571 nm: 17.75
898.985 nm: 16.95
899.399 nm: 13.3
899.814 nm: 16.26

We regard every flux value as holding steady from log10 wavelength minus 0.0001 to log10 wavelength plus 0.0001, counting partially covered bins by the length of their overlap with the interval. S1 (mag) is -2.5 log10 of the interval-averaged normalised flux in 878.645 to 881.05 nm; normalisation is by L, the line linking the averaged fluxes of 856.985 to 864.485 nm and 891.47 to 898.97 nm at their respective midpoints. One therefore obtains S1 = -0.05 mag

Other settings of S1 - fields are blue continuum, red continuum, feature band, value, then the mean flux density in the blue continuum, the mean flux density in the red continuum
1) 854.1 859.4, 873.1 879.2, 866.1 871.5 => 0.04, 19.1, 20.7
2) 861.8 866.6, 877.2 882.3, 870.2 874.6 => 0.04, 20.5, 19.9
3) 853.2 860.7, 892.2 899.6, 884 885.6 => -0.17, 18.8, 18.2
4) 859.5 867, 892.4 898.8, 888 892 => -0.09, 20.1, 18.4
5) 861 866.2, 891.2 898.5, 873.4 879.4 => -0.07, 20.4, 18.6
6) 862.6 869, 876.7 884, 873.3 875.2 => 0.12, 19.5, 21.4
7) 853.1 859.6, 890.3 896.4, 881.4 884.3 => -0.17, 18.8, 19.6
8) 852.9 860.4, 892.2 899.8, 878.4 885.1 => -0.14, 18.8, 18.2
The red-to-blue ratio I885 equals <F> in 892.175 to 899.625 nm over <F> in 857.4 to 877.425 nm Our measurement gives 0.91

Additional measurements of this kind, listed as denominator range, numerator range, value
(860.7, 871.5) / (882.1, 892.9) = 1.05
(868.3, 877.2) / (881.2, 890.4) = 1.04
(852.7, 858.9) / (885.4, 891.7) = 1.05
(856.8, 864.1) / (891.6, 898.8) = 0.98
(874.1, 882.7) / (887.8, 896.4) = 0.97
